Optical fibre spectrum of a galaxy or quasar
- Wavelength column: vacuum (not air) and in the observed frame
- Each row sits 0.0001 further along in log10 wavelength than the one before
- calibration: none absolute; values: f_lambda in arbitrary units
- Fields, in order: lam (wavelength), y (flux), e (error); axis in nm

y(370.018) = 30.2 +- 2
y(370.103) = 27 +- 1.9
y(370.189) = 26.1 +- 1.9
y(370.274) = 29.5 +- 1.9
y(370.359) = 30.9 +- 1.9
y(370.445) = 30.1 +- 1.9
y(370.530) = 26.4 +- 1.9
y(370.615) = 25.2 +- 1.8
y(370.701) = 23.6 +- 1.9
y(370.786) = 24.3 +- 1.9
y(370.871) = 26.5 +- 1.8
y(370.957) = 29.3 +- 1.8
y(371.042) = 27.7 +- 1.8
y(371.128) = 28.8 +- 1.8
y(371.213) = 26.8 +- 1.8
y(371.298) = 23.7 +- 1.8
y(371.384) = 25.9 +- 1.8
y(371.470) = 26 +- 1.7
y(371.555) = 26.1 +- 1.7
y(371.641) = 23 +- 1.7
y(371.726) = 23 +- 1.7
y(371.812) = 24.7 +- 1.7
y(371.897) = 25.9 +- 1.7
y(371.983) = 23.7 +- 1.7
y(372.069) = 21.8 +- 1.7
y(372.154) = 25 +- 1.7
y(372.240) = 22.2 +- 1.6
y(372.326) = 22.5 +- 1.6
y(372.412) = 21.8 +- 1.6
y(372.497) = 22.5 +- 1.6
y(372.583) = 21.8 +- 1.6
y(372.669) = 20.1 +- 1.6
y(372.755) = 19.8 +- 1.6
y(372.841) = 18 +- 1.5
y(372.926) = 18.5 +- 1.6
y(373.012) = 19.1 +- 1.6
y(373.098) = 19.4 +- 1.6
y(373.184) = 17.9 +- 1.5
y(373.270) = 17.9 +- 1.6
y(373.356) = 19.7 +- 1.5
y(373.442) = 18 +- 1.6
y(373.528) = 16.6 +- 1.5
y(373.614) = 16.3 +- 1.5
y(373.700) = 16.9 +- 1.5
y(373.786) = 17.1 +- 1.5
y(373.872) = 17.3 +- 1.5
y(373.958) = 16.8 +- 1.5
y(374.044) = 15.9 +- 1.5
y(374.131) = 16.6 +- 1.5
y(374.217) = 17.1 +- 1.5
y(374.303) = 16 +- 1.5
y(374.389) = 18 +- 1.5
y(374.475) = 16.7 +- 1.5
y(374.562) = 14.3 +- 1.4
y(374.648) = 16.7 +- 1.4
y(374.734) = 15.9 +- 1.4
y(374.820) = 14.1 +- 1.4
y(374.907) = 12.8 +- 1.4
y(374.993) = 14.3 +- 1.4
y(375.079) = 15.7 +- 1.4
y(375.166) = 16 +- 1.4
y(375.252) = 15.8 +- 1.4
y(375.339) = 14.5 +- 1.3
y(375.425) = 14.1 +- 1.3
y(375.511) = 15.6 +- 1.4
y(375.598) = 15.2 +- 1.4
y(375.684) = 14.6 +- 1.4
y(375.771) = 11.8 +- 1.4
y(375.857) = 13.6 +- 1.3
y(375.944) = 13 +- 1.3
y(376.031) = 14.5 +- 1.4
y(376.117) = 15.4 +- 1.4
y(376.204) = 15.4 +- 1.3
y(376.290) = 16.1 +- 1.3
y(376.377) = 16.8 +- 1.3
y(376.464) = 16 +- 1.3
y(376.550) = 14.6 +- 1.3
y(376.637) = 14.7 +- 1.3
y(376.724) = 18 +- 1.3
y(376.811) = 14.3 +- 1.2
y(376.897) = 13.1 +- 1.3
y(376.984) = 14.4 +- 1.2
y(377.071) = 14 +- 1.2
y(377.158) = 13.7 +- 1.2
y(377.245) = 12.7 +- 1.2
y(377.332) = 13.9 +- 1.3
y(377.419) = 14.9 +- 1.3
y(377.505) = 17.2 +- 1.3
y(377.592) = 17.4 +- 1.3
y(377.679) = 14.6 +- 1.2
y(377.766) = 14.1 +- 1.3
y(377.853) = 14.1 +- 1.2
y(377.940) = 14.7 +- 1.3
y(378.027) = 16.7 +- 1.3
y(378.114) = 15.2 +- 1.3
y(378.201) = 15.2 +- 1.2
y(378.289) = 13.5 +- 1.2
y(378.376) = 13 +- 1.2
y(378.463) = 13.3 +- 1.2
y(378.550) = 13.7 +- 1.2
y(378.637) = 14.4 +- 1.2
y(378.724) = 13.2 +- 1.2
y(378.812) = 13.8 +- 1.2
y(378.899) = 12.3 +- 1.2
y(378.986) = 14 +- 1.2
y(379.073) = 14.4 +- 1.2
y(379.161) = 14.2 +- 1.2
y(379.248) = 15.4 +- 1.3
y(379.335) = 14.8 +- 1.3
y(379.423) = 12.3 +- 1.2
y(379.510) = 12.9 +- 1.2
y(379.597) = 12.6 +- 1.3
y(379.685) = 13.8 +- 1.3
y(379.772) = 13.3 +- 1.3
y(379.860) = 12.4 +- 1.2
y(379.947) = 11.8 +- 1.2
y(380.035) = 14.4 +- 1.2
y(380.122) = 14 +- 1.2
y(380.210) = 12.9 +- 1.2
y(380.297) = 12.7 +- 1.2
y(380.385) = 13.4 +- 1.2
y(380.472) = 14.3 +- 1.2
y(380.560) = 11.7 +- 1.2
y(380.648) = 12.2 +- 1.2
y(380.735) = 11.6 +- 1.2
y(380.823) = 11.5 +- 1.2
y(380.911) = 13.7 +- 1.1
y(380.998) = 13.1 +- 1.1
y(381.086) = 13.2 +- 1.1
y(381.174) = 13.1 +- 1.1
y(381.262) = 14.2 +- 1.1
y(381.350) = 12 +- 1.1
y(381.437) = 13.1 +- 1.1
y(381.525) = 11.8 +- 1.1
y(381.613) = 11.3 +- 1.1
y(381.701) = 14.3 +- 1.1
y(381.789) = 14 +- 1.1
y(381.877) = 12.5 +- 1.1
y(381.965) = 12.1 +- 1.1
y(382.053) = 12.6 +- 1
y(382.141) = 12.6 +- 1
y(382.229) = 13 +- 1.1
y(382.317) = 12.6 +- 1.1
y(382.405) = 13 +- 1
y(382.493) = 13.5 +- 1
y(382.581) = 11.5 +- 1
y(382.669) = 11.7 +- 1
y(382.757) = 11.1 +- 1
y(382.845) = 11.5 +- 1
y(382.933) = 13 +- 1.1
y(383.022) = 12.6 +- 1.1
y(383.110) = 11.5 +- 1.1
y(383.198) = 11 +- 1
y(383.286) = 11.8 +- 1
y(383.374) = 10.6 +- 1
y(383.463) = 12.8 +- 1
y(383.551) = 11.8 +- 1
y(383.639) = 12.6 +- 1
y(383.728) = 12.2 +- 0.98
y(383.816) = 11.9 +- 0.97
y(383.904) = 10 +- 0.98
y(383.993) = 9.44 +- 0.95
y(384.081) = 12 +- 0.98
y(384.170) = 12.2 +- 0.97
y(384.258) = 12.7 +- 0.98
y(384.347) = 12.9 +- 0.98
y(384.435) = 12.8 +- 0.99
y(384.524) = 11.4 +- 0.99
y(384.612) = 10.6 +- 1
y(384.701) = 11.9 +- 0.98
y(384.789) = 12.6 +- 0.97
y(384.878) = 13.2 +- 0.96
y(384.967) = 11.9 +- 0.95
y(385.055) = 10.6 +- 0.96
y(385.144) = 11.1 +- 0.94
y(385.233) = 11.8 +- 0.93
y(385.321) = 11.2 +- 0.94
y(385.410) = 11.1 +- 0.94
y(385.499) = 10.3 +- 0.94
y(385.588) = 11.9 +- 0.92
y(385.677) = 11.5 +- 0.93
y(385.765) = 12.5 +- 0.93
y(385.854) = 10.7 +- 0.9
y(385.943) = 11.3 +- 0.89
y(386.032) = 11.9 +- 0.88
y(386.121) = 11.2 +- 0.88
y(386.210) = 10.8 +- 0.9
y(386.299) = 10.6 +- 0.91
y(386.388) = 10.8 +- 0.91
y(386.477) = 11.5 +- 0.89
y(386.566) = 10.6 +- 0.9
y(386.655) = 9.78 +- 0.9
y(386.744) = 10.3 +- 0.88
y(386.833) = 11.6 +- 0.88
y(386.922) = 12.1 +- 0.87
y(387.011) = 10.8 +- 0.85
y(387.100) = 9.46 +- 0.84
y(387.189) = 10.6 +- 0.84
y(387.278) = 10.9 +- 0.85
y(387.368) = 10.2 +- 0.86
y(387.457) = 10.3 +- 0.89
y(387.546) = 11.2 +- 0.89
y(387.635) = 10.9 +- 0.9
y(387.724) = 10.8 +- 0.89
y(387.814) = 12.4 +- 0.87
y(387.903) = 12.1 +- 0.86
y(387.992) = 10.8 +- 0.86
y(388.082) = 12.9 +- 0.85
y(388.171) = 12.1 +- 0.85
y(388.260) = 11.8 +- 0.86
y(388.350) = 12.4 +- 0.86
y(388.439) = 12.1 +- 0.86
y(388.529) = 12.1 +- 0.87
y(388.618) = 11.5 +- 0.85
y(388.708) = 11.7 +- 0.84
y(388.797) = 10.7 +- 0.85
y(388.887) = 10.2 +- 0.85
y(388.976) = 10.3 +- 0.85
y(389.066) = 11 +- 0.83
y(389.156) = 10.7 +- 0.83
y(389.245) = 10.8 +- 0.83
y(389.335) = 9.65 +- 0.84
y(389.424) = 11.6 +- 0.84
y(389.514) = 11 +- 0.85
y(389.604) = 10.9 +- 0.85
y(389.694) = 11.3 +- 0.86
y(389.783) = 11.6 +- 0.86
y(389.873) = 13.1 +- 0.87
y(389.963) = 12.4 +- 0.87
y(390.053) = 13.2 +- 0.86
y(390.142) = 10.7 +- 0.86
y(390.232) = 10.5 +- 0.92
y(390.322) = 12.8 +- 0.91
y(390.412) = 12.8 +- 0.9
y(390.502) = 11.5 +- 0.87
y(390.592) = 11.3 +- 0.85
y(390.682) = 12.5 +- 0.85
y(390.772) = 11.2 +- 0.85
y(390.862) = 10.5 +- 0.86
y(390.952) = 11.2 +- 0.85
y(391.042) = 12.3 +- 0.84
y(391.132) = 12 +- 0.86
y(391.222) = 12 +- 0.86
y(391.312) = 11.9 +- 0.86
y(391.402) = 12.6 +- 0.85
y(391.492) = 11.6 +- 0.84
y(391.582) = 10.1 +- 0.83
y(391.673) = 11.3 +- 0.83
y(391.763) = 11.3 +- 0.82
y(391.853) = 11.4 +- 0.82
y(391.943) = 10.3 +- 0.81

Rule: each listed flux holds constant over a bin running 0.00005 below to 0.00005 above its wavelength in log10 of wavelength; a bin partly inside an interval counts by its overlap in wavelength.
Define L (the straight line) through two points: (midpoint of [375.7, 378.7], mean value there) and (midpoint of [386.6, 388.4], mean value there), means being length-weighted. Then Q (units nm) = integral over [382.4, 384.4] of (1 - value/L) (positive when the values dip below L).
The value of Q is 0.11 nm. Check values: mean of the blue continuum 14.6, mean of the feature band 11.9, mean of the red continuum 11.2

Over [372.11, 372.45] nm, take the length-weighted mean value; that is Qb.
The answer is 22.9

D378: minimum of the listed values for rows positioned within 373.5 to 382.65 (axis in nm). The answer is 11.3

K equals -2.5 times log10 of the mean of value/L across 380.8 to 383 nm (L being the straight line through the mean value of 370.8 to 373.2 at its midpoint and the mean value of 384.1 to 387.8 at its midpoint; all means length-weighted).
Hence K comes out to 0.17 mag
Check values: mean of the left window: 23.3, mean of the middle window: 12.6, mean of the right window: 11.3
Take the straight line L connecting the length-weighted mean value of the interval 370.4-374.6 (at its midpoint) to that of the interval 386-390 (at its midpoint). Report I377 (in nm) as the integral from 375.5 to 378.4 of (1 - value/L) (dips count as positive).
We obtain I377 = 0.58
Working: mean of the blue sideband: 21.5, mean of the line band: 14.8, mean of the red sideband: 11.2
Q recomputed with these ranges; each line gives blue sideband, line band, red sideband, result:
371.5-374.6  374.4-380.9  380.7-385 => 0.76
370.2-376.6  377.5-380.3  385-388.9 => 0.39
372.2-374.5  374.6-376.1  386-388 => 0.24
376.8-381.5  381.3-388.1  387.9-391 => 0.47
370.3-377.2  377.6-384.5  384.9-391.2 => 1.00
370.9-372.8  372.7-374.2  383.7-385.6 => 0.32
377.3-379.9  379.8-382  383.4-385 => 0.06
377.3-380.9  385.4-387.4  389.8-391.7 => 0.25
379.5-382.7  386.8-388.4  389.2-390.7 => 0.08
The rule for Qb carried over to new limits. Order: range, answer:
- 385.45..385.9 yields 11.4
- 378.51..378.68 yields 14.1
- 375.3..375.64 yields 14.9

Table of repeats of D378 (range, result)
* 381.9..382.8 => 11.1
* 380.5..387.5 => 9.44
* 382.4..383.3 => 11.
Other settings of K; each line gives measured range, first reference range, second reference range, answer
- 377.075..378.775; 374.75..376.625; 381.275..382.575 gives -0.03 mag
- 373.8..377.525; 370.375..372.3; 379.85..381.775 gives 0.28 mag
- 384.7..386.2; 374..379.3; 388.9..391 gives 0.09 mag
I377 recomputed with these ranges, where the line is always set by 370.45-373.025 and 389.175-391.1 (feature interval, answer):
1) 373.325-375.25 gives 0.516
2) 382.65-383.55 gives 0.250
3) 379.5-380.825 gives 0.391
